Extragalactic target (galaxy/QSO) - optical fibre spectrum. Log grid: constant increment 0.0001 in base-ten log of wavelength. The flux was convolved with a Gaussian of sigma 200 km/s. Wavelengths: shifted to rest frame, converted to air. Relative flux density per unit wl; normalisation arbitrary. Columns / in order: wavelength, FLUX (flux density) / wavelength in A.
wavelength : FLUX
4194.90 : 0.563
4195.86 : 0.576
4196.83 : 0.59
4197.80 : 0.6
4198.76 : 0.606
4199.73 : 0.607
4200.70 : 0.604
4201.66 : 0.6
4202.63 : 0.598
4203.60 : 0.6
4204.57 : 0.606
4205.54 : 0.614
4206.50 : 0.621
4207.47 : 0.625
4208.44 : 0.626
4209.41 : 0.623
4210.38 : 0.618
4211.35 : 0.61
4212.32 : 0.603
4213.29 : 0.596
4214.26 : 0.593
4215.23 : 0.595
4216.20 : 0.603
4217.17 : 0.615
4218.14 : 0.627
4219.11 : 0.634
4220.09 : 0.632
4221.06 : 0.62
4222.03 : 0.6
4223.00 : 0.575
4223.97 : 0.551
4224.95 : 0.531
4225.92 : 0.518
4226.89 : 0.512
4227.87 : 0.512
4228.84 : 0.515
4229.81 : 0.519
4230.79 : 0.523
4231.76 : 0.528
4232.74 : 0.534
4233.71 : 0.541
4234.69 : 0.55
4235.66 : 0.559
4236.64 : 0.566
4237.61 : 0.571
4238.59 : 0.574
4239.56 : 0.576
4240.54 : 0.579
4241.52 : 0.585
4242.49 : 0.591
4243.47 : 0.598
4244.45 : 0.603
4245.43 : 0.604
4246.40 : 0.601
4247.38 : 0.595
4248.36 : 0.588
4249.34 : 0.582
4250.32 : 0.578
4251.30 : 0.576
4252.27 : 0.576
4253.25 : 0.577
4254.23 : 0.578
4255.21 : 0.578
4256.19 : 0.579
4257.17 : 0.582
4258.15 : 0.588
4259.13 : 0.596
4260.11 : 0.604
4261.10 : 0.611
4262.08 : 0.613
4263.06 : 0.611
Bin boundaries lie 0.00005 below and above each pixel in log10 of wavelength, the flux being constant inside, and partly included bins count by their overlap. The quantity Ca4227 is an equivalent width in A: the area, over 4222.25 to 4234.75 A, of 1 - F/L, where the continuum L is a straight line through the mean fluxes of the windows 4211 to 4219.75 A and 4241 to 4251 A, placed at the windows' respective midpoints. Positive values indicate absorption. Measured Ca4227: 1.44 A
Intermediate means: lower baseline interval 0.609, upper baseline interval 0.592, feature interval 0.532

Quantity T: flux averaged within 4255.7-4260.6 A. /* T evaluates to 0.59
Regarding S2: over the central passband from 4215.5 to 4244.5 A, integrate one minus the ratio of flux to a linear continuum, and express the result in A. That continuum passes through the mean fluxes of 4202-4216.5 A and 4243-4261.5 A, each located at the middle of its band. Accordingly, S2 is 1.52 A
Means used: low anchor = 0.609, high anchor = 0.589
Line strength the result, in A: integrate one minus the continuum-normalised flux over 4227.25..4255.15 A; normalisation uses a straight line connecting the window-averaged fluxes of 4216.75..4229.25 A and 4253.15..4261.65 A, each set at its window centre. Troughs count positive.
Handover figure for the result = 0.7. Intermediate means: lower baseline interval 0.572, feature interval 0.567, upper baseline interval 0.588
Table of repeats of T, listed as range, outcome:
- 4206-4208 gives 0.625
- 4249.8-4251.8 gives 0.579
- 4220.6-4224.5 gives 0.586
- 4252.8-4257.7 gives 0.579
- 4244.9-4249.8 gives 0.594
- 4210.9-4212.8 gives 0.606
